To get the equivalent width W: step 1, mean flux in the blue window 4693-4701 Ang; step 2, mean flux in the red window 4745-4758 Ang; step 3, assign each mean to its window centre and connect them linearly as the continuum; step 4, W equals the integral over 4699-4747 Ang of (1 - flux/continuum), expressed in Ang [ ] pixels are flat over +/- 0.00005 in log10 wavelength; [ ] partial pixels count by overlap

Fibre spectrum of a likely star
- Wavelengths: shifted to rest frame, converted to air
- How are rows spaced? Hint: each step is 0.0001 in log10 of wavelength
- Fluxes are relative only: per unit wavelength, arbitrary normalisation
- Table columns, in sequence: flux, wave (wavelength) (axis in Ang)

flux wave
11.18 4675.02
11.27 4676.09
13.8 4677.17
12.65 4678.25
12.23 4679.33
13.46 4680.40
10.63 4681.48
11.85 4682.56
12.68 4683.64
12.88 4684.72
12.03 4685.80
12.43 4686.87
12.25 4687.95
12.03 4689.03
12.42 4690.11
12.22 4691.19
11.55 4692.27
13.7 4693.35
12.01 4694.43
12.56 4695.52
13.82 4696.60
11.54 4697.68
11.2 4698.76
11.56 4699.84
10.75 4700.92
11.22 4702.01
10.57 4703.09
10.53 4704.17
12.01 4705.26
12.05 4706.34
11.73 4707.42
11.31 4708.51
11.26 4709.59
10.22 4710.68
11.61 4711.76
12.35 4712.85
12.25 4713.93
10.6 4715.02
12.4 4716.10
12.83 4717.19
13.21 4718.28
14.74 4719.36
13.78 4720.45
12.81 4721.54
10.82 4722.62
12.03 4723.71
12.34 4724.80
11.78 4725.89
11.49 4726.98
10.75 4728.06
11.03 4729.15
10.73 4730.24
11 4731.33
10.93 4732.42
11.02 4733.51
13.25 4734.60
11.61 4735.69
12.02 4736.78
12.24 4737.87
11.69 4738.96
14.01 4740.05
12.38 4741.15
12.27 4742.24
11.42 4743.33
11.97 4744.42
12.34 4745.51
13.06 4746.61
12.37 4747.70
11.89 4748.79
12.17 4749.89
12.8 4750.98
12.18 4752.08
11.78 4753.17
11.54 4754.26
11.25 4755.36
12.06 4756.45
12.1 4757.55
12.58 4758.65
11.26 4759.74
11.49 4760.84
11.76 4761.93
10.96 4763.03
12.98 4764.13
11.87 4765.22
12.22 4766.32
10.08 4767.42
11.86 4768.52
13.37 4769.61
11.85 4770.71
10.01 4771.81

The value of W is 1.2 Ang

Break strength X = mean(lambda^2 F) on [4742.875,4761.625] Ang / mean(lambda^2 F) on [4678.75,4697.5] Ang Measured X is 1.00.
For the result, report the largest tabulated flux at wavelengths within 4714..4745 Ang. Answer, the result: 14.74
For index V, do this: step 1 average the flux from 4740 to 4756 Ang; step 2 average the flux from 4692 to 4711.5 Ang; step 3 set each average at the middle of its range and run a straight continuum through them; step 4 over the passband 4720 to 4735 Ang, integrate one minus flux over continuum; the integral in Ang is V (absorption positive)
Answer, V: 0.3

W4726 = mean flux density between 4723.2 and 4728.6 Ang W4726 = 11.7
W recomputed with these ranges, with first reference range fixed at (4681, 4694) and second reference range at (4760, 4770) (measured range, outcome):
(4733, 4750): -0.4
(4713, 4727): -0.4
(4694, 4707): 0.5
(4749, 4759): -0.1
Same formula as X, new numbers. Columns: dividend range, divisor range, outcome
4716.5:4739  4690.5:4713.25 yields 1.04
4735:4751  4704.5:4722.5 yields 1.02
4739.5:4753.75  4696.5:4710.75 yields 1.11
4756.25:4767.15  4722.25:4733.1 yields 1.07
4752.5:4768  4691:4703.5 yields 1.01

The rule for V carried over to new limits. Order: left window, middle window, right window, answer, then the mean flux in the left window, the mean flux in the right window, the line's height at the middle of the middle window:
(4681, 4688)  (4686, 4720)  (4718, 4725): 1.36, 12.1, 12.8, 12.5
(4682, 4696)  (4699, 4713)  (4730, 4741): 1.02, 12.3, 11.9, 12.2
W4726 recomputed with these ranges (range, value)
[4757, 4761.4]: 11.9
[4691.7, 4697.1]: 12.7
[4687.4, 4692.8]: 12.1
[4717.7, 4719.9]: 14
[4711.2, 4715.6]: 11.7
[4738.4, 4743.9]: 12.4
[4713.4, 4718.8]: 12.2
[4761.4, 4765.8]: 11.9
